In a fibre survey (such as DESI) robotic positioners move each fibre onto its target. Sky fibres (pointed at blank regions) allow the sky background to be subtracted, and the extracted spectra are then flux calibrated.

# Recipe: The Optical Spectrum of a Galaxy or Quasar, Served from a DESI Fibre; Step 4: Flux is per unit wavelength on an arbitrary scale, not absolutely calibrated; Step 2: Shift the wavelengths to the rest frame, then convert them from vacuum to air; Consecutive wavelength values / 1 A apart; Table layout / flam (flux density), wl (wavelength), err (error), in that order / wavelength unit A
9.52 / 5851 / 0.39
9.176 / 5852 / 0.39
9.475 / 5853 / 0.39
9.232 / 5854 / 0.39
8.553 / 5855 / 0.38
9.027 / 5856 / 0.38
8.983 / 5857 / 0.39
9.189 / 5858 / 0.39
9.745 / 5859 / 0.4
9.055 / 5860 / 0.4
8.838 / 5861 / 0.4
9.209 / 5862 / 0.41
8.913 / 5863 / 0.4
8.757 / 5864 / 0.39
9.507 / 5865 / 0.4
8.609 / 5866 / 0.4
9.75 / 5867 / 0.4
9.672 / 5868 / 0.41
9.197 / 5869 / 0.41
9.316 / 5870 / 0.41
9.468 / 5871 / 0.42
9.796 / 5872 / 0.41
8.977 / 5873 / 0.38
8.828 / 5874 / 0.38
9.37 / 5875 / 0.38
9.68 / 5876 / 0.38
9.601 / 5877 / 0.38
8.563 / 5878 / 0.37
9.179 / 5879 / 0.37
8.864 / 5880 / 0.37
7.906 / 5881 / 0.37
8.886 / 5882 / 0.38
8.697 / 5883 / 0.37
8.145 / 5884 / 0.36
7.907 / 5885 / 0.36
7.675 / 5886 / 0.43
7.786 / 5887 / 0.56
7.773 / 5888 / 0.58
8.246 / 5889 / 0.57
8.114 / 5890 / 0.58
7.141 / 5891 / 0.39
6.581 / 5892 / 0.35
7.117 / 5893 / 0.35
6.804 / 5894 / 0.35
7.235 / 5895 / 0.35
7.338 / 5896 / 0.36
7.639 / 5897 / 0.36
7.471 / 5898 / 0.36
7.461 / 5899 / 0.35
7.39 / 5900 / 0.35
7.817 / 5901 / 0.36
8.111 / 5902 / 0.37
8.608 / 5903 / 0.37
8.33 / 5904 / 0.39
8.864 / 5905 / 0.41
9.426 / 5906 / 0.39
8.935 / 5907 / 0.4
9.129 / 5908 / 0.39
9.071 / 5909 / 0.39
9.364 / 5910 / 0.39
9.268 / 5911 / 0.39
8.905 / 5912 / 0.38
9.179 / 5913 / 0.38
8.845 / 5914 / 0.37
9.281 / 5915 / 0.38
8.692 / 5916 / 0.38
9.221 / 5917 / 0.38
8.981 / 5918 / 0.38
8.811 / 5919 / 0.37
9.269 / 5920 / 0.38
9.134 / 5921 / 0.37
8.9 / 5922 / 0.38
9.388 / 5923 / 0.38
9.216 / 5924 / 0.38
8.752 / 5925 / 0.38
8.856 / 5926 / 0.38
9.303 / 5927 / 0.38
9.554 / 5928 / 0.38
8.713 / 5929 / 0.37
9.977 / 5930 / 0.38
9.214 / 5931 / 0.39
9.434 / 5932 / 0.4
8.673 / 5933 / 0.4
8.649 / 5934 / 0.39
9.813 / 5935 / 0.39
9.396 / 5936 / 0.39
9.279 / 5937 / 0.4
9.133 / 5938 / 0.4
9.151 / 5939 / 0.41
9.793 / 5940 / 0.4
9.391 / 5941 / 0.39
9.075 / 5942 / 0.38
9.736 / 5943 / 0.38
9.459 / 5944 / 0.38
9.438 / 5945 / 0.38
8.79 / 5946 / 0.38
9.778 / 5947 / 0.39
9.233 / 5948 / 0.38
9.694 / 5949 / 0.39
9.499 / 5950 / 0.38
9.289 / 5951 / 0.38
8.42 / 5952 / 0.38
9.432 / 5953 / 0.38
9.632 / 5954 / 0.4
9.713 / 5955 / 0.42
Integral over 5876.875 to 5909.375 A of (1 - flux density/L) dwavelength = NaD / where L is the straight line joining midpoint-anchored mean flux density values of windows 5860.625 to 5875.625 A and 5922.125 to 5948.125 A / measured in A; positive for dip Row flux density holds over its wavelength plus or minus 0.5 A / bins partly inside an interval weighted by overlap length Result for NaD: 4.0 A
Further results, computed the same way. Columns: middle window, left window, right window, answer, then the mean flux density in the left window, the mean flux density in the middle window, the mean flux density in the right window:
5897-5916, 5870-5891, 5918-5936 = 0.7 A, 8.65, 8.61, 9.16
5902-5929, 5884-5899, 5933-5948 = -2.0 A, 7.51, 9.03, 9.32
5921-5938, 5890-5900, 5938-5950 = -0.8 A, 7.25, 9.19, 9.4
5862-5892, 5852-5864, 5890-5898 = -2.4 A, 9.1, 8.74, 7.21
